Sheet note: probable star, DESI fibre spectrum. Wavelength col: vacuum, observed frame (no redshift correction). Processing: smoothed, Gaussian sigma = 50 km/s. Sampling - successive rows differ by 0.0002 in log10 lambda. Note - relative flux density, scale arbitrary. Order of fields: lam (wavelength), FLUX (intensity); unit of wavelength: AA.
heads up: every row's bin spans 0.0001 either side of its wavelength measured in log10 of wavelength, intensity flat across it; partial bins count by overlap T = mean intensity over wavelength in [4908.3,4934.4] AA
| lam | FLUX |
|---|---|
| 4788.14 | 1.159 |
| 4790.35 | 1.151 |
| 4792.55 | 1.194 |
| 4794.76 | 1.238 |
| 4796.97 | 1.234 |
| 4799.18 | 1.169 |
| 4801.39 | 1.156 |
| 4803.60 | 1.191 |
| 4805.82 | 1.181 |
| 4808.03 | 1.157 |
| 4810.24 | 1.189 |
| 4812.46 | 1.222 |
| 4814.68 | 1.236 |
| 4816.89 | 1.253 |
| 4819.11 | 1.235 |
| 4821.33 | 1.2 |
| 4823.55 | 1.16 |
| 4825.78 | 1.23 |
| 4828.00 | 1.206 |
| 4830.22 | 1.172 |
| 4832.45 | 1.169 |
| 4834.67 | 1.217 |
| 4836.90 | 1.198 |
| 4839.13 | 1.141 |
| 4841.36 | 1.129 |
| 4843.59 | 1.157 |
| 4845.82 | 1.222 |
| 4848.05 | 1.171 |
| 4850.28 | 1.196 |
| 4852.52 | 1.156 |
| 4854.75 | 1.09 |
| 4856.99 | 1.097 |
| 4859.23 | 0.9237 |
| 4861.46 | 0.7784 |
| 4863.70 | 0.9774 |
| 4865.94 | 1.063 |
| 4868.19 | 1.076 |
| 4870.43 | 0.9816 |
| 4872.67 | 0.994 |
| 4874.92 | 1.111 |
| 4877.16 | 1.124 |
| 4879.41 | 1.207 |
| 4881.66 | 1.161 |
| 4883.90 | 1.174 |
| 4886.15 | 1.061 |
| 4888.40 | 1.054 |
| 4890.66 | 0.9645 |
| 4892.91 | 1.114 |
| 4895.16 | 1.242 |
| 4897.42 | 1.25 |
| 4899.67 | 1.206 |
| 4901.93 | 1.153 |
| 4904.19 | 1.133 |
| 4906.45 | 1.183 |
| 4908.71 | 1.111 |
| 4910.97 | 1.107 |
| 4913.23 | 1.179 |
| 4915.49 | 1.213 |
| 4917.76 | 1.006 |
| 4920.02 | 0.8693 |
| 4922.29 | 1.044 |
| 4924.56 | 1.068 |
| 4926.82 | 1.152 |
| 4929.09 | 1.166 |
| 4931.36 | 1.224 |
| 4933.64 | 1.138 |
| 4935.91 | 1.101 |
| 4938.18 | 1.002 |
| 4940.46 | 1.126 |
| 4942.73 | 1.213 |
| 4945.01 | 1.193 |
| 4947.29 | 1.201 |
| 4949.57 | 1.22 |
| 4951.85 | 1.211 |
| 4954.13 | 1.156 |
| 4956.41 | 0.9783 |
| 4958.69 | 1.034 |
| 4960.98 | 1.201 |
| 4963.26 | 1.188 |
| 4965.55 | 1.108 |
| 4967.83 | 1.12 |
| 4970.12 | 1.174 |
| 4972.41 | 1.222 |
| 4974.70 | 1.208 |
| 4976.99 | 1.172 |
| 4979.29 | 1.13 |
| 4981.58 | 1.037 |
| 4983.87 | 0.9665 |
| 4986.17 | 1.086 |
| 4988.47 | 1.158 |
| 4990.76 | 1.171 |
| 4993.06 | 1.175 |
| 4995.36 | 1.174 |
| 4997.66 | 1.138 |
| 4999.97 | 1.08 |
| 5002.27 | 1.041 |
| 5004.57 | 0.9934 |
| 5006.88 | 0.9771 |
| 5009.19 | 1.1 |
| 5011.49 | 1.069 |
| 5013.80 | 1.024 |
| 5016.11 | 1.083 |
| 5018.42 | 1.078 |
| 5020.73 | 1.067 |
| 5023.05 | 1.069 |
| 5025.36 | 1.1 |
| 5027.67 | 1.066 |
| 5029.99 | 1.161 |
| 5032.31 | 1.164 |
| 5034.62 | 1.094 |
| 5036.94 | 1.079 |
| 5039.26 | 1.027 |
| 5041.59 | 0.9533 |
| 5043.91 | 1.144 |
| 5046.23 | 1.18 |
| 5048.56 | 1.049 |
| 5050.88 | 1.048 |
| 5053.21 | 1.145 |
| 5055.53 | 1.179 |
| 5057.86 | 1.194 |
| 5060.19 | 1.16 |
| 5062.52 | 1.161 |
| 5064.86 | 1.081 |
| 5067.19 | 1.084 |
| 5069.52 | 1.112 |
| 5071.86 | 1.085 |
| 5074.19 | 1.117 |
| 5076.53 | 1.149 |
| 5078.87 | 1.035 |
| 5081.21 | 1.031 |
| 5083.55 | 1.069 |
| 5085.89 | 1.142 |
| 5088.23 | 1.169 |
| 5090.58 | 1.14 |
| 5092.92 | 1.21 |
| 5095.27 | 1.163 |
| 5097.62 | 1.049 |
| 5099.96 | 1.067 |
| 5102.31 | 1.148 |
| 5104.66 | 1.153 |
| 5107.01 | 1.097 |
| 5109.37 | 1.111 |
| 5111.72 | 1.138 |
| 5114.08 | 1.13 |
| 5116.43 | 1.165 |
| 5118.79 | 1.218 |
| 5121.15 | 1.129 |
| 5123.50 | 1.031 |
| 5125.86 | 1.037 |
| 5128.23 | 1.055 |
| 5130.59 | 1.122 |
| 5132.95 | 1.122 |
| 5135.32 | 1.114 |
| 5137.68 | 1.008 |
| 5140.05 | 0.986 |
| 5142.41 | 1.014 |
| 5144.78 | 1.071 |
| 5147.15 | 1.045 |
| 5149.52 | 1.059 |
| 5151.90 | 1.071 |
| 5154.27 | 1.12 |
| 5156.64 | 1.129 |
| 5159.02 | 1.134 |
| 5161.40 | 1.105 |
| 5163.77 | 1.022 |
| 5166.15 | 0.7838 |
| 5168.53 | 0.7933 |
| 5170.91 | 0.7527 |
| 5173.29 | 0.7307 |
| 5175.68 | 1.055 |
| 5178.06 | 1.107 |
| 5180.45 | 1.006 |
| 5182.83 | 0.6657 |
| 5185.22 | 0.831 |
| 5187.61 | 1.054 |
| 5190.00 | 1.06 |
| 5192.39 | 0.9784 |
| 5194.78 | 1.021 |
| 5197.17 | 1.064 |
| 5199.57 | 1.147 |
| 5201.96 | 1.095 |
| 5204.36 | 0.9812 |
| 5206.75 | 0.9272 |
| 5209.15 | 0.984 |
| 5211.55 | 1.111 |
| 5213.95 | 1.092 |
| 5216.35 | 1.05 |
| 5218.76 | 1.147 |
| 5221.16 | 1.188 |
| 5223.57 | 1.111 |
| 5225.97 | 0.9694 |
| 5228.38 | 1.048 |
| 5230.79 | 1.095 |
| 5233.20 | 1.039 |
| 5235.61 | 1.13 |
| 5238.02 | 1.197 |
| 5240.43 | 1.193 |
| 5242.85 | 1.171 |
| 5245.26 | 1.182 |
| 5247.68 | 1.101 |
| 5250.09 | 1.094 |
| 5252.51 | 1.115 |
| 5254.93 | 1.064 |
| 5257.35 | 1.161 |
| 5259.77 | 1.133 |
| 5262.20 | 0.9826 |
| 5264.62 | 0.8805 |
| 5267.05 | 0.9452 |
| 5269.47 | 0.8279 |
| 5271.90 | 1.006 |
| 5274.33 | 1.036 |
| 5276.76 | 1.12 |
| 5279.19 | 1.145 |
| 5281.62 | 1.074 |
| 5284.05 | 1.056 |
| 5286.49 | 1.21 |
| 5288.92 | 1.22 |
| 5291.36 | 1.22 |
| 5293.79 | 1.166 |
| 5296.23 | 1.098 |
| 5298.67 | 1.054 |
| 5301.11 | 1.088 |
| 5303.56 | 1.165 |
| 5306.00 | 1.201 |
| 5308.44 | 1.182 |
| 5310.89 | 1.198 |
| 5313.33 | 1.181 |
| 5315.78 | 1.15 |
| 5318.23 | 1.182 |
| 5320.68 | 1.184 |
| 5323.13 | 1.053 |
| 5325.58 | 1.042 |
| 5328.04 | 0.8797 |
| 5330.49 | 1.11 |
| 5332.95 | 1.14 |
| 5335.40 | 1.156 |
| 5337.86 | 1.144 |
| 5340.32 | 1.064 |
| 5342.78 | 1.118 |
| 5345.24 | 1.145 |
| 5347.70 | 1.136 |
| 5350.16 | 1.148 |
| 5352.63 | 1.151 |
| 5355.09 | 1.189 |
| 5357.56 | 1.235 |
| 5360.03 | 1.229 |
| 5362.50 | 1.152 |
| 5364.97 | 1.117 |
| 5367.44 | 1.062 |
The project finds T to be 1.11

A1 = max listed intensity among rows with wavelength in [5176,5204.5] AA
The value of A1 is 1.147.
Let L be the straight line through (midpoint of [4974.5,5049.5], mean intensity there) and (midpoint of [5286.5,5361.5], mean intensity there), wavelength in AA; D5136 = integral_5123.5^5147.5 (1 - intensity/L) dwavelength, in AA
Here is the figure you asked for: 1.2 AA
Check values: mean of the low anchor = 1.09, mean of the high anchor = 1.14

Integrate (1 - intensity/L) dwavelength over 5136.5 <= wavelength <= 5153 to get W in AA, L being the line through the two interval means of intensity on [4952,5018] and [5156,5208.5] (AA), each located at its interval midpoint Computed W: -0.6 AA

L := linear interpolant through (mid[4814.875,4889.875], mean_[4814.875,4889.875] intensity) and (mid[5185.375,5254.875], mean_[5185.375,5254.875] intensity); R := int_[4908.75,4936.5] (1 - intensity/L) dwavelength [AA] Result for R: 0.2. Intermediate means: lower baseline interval 1.12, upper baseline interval 1.08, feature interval 1.11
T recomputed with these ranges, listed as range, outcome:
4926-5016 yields 1.12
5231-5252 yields 1.14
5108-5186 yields 1.03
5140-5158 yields 1.07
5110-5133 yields 1.11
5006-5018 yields 1.05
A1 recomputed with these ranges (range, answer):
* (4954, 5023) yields 1.222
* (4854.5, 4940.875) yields 1.25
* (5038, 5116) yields 1.21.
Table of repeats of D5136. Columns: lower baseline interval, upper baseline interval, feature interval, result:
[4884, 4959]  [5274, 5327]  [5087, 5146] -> 1.4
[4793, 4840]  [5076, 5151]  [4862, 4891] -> 2.7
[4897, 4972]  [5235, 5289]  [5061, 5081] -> 0.2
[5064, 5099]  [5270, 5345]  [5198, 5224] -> 0.9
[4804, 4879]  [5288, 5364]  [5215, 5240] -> 0.9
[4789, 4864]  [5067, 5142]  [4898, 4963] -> 0.6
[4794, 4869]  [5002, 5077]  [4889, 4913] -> -0.3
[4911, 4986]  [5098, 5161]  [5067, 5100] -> -0.2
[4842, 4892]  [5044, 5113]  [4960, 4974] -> -0.9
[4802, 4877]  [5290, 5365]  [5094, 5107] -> 0.3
